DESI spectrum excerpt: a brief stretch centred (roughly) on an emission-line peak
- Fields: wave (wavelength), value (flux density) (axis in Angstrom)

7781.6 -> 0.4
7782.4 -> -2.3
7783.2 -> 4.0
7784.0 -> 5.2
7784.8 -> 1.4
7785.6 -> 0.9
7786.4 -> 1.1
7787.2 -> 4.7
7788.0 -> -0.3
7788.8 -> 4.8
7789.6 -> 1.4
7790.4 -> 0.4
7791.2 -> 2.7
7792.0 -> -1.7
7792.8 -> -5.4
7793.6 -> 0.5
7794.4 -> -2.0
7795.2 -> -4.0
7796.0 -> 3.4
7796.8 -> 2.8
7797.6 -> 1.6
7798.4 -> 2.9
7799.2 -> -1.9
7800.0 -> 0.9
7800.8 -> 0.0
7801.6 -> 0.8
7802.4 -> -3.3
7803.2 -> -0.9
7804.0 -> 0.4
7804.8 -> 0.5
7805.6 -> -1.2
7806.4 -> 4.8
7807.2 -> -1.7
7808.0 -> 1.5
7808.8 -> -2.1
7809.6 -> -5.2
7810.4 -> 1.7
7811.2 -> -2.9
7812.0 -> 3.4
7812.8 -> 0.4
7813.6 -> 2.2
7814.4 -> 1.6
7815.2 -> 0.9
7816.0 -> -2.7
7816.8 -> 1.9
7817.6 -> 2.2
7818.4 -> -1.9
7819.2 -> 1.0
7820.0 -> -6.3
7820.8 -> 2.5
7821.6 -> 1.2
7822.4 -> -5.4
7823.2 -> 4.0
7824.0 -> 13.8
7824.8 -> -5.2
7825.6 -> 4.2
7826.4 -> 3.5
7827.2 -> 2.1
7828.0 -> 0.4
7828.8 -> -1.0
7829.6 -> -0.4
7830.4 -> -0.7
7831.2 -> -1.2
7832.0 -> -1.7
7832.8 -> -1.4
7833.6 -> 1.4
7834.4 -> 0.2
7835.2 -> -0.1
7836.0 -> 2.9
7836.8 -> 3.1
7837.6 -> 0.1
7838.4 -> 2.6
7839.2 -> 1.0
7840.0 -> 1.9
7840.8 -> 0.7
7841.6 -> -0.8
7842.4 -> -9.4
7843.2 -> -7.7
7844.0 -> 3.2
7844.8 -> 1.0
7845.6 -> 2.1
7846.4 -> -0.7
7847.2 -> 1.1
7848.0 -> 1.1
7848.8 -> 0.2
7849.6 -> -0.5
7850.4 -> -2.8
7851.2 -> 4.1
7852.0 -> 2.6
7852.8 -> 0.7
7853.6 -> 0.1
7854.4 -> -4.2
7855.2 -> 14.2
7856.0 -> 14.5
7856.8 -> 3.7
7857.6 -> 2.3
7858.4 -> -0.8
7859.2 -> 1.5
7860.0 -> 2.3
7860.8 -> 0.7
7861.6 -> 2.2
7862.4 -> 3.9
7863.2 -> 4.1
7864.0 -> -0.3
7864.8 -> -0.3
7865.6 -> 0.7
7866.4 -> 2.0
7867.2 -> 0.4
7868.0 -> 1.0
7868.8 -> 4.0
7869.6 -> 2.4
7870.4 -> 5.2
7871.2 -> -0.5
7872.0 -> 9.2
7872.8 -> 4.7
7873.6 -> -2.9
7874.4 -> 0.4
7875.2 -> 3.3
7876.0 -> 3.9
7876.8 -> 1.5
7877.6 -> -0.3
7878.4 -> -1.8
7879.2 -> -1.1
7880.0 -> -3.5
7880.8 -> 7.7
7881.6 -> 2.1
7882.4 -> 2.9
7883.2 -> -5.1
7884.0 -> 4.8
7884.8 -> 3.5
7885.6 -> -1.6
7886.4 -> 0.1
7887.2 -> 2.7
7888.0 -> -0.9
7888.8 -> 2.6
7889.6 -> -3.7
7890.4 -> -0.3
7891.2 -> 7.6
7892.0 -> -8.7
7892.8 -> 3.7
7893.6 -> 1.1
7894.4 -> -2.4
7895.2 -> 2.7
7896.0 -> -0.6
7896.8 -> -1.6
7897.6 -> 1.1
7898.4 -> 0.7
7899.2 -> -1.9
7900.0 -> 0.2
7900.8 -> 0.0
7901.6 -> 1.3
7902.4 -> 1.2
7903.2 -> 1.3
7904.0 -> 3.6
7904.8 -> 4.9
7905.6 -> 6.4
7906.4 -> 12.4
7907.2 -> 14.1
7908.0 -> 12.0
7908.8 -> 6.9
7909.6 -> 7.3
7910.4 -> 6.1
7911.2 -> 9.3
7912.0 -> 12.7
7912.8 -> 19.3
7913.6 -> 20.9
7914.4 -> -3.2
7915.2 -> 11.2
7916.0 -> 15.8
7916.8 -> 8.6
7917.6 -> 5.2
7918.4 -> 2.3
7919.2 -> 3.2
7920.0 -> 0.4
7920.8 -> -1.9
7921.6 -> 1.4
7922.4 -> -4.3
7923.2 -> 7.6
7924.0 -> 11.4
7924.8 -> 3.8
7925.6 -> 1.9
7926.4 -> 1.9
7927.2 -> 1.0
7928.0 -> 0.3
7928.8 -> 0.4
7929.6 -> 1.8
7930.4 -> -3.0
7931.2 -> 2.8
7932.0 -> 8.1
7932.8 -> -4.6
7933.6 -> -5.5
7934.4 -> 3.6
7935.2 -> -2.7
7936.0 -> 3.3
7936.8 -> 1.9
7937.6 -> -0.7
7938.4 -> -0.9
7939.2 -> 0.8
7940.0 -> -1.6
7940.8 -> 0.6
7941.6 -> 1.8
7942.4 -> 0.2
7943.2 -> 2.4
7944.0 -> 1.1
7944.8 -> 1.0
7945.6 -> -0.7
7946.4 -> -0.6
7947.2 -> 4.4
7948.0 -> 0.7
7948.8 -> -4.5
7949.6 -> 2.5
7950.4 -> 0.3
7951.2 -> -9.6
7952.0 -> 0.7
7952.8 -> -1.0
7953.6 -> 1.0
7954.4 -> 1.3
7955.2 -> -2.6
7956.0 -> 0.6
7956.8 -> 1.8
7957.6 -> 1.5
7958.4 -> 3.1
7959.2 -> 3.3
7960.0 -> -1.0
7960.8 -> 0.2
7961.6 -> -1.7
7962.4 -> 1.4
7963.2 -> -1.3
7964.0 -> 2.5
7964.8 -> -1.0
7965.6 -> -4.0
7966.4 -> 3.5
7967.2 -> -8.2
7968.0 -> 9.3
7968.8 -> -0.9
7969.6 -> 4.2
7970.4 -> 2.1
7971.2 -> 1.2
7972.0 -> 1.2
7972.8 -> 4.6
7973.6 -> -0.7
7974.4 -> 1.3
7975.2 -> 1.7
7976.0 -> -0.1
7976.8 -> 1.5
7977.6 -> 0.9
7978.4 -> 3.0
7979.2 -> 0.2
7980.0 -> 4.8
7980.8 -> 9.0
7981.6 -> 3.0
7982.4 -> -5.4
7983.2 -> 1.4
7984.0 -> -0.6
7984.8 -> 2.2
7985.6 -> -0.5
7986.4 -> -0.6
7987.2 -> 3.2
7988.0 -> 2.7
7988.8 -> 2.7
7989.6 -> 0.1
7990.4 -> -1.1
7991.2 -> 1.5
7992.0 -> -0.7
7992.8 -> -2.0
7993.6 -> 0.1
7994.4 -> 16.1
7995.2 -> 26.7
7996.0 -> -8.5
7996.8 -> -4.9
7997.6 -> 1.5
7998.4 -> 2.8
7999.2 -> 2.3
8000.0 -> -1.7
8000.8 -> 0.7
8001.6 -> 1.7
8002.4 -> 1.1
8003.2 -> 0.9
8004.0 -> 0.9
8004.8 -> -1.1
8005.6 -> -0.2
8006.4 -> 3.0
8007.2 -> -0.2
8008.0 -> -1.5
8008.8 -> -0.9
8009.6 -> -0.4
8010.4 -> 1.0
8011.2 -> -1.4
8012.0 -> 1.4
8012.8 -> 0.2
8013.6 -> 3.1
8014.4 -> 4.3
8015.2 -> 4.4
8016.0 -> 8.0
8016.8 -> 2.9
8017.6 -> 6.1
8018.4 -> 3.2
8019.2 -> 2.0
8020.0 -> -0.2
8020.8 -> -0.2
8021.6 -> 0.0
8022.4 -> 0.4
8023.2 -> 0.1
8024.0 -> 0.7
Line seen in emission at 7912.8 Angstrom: [O II]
